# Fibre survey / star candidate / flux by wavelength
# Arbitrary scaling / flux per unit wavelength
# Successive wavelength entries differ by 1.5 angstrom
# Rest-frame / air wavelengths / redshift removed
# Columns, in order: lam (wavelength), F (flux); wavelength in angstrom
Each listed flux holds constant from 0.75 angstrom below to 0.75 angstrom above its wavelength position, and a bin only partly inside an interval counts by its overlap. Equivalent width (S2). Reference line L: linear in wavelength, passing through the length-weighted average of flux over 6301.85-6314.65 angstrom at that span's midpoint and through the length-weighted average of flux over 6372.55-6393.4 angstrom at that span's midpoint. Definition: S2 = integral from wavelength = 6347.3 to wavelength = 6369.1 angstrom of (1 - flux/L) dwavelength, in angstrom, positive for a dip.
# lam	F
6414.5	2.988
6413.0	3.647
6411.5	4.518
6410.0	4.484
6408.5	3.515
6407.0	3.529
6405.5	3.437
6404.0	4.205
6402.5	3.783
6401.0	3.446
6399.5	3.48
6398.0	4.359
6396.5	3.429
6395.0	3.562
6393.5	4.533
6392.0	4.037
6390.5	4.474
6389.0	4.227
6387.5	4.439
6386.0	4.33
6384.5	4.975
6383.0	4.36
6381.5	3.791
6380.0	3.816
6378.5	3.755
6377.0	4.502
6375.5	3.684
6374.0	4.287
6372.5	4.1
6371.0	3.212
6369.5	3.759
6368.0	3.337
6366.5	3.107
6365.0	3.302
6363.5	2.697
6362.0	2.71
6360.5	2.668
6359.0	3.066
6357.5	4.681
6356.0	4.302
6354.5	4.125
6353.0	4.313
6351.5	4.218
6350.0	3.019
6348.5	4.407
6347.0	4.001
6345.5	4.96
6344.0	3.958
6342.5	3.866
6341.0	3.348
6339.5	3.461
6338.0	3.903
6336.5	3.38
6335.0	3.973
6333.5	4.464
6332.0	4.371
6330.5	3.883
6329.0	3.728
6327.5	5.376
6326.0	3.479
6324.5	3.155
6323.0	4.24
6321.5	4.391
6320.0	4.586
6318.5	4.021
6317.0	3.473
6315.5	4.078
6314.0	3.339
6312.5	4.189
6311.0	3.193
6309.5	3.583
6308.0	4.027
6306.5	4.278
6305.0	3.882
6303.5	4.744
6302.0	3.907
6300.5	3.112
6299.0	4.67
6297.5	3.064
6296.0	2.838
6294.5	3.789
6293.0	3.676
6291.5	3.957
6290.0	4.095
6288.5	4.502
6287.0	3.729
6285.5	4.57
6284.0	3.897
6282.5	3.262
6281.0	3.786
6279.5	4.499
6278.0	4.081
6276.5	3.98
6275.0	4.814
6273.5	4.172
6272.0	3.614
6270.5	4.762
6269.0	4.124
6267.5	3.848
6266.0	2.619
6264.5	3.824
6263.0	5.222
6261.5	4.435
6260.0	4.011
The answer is 2.8 angstrom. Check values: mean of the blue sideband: 3.91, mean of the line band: 3.58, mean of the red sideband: 4.21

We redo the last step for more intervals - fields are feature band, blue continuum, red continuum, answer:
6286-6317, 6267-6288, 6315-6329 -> 1.9 angstrom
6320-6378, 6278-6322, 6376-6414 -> 1.8 angstrom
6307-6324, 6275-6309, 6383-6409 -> 0.2 angstrom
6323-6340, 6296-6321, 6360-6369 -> -2.1 angstrom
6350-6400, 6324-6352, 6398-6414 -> 0.2 angstrom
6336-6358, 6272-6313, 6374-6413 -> -0.1 angstrom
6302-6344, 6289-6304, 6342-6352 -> -0.2 angstrom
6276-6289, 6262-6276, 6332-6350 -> 0.2 angstrom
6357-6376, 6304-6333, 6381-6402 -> 3.0 angstrom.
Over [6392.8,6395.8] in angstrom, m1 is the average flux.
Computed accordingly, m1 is 4.03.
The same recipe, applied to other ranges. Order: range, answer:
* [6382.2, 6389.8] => 4.46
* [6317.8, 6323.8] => 4.3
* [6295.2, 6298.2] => 2.96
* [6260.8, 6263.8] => 4.82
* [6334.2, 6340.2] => 3.69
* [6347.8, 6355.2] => 4.01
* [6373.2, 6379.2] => 4.06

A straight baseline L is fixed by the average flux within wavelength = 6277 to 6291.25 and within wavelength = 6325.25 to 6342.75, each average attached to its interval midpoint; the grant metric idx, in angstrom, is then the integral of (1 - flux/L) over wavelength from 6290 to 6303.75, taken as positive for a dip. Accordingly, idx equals 1.0 angstrom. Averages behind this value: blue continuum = 4.04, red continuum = 3.94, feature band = 3.73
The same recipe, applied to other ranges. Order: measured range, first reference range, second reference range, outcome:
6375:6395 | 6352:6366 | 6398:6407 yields -3.07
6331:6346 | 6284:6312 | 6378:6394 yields 0.36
